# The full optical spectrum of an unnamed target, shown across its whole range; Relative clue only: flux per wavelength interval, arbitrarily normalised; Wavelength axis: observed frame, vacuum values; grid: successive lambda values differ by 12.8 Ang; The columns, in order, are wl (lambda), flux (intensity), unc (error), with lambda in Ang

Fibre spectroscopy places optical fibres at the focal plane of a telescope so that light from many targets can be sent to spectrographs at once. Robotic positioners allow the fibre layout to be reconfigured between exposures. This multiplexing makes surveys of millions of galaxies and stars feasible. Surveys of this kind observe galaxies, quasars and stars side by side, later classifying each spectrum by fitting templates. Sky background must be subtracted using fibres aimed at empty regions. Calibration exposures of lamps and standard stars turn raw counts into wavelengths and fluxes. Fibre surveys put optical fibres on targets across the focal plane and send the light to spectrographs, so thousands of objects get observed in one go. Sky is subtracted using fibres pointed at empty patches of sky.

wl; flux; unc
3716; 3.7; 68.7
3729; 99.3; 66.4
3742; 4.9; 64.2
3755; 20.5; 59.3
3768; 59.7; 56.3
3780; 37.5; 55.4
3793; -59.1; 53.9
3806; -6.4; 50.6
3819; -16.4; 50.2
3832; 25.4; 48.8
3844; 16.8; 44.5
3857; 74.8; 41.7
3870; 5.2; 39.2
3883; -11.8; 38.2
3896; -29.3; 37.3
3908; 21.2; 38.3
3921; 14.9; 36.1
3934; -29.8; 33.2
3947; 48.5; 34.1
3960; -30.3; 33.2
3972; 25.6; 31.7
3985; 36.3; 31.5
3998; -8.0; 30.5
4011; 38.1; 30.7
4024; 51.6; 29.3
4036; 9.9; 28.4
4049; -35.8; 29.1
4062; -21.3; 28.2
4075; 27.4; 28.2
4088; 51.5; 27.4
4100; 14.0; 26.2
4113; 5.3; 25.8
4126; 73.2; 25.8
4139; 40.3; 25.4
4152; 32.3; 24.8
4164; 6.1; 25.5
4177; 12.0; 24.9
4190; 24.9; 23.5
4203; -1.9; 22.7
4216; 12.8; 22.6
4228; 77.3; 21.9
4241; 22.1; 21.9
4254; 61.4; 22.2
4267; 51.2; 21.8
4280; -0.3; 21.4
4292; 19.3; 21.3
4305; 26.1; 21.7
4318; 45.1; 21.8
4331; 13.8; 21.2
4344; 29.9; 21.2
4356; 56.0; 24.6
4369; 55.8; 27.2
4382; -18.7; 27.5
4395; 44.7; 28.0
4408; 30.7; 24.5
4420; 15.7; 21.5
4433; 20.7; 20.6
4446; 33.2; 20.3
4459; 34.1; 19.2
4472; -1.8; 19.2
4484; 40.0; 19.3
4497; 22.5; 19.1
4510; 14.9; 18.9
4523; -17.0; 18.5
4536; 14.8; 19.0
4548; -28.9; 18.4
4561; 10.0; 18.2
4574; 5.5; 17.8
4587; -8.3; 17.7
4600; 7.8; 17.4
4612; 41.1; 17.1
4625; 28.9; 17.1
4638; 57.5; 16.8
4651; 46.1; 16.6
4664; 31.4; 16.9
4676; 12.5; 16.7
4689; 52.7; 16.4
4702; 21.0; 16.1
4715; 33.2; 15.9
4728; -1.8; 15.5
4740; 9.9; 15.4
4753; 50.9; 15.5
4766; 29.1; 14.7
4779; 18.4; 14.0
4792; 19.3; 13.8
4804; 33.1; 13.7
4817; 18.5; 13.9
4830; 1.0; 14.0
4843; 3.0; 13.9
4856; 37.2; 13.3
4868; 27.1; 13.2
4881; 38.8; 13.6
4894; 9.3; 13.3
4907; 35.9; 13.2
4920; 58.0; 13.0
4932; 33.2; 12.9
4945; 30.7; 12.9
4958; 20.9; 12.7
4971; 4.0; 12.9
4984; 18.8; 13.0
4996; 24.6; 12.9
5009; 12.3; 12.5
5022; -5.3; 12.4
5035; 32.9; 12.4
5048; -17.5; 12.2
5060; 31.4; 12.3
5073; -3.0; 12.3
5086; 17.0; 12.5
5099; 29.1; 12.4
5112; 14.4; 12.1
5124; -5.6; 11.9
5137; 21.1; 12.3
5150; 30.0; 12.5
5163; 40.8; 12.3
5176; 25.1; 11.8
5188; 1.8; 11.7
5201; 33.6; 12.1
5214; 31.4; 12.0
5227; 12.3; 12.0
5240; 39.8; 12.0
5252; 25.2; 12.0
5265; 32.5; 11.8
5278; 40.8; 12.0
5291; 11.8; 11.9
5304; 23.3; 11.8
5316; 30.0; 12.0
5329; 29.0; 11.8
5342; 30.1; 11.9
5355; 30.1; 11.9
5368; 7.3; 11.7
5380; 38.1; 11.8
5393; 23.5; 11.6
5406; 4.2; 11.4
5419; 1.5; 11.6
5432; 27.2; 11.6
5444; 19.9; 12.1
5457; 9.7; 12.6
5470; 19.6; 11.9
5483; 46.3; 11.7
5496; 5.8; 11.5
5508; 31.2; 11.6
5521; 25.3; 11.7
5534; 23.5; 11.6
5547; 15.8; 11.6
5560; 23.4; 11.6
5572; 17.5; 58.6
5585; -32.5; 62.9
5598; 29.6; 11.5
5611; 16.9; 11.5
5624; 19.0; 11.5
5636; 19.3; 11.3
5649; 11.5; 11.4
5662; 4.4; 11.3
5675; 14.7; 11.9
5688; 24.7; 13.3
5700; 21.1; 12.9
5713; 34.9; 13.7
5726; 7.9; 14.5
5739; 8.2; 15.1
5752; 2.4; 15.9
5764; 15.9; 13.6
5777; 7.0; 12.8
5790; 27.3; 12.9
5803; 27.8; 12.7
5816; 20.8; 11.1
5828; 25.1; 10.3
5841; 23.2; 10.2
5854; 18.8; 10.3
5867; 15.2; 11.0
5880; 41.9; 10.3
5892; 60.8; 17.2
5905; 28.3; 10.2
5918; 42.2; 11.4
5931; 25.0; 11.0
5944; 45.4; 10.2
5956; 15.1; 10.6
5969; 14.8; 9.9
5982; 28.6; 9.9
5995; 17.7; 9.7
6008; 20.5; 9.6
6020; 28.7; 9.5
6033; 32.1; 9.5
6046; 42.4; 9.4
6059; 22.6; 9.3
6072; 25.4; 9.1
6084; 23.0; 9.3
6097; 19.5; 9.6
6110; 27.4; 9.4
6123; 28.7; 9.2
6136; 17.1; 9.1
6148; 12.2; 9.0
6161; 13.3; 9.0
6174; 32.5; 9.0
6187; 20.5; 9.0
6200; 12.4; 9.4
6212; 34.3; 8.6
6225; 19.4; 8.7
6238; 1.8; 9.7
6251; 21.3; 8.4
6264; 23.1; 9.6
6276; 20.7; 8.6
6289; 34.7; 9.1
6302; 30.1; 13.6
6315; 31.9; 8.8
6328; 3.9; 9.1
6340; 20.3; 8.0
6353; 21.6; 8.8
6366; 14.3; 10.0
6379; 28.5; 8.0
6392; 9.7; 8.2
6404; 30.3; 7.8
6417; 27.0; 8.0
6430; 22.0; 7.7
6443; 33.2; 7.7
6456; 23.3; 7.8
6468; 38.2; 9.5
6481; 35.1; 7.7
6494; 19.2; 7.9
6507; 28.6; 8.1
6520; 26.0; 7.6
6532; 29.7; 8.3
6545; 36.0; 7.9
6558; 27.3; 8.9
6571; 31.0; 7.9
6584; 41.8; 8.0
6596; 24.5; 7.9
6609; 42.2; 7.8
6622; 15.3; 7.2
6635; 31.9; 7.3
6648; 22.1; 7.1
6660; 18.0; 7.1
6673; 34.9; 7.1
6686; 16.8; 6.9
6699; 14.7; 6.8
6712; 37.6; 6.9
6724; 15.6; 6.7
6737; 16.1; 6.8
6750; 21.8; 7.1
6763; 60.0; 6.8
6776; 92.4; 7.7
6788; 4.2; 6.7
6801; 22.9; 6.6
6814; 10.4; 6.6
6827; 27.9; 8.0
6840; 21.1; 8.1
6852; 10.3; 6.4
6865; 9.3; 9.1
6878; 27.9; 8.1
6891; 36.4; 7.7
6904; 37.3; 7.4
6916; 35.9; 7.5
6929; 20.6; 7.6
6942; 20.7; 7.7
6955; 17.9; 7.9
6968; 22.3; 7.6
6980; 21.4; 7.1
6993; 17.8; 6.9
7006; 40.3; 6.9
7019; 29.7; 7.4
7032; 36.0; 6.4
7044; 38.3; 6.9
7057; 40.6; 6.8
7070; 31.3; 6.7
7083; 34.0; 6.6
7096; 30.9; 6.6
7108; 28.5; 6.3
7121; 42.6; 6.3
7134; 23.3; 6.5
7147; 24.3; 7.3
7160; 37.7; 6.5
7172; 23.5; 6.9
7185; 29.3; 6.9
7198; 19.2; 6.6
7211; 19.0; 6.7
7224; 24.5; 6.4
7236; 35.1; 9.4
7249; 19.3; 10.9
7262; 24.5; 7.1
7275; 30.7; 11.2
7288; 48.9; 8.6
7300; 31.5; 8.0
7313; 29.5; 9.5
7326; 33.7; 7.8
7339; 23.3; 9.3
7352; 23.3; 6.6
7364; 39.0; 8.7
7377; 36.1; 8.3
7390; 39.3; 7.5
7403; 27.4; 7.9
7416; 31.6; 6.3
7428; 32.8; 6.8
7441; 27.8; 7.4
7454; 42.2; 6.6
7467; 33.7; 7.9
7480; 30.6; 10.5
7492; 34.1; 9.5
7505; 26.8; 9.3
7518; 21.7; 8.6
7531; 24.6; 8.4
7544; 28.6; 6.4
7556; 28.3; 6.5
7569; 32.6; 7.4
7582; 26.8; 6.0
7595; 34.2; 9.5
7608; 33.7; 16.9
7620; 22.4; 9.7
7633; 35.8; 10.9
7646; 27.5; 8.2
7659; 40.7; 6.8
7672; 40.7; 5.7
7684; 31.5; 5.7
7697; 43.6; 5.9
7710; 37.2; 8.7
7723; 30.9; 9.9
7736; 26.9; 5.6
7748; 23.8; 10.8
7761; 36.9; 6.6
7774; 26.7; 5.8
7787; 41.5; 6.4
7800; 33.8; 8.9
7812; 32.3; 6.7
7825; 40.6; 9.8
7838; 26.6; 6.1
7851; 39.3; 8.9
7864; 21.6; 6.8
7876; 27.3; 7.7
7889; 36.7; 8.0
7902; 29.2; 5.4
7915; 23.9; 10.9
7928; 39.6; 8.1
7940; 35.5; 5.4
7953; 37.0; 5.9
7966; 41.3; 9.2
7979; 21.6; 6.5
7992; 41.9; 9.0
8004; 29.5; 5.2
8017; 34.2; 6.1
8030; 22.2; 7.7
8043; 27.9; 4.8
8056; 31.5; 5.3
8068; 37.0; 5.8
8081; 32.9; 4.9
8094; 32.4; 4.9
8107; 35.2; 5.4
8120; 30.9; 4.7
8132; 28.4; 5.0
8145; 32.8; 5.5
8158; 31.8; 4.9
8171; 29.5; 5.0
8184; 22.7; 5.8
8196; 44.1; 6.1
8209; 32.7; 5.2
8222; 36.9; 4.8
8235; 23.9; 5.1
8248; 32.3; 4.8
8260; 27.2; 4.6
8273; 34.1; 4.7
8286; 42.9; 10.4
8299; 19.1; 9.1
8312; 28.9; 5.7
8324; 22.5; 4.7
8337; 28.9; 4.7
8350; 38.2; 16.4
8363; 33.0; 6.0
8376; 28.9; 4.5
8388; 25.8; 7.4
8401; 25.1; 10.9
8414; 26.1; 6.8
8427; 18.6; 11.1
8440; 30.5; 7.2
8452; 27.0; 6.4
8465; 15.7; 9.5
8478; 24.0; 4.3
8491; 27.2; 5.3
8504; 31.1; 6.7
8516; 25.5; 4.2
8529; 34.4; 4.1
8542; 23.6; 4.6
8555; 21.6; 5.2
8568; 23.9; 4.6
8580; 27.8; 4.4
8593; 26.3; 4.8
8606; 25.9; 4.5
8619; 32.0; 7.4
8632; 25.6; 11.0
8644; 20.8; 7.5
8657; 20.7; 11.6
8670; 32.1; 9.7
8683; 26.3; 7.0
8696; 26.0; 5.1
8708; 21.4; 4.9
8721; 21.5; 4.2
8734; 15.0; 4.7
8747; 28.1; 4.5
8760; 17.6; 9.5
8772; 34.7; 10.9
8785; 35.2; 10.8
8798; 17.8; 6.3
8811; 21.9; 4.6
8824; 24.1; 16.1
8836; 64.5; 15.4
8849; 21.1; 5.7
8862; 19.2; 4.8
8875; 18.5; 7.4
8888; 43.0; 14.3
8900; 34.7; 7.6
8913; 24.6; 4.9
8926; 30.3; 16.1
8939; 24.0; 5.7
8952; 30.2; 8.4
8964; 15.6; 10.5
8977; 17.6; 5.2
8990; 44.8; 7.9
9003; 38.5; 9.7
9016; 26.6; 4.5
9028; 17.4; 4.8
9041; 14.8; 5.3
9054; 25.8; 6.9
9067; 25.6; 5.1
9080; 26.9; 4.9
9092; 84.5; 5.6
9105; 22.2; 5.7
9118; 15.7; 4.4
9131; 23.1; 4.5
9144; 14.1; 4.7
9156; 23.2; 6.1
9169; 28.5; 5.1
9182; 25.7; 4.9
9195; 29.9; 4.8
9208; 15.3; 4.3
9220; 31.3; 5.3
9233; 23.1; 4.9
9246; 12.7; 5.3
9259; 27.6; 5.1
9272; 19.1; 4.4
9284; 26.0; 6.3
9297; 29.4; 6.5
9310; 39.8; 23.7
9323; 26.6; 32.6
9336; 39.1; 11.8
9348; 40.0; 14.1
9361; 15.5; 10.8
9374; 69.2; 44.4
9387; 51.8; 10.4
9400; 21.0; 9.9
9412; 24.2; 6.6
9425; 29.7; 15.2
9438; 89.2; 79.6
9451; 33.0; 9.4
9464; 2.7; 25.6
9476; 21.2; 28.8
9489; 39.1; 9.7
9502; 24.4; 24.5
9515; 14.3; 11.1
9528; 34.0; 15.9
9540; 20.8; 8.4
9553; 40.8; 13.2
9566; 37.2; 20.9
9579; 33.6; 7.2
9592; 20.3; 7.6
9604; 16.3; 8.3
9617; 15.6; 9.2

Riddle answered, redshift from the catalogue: 0.816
